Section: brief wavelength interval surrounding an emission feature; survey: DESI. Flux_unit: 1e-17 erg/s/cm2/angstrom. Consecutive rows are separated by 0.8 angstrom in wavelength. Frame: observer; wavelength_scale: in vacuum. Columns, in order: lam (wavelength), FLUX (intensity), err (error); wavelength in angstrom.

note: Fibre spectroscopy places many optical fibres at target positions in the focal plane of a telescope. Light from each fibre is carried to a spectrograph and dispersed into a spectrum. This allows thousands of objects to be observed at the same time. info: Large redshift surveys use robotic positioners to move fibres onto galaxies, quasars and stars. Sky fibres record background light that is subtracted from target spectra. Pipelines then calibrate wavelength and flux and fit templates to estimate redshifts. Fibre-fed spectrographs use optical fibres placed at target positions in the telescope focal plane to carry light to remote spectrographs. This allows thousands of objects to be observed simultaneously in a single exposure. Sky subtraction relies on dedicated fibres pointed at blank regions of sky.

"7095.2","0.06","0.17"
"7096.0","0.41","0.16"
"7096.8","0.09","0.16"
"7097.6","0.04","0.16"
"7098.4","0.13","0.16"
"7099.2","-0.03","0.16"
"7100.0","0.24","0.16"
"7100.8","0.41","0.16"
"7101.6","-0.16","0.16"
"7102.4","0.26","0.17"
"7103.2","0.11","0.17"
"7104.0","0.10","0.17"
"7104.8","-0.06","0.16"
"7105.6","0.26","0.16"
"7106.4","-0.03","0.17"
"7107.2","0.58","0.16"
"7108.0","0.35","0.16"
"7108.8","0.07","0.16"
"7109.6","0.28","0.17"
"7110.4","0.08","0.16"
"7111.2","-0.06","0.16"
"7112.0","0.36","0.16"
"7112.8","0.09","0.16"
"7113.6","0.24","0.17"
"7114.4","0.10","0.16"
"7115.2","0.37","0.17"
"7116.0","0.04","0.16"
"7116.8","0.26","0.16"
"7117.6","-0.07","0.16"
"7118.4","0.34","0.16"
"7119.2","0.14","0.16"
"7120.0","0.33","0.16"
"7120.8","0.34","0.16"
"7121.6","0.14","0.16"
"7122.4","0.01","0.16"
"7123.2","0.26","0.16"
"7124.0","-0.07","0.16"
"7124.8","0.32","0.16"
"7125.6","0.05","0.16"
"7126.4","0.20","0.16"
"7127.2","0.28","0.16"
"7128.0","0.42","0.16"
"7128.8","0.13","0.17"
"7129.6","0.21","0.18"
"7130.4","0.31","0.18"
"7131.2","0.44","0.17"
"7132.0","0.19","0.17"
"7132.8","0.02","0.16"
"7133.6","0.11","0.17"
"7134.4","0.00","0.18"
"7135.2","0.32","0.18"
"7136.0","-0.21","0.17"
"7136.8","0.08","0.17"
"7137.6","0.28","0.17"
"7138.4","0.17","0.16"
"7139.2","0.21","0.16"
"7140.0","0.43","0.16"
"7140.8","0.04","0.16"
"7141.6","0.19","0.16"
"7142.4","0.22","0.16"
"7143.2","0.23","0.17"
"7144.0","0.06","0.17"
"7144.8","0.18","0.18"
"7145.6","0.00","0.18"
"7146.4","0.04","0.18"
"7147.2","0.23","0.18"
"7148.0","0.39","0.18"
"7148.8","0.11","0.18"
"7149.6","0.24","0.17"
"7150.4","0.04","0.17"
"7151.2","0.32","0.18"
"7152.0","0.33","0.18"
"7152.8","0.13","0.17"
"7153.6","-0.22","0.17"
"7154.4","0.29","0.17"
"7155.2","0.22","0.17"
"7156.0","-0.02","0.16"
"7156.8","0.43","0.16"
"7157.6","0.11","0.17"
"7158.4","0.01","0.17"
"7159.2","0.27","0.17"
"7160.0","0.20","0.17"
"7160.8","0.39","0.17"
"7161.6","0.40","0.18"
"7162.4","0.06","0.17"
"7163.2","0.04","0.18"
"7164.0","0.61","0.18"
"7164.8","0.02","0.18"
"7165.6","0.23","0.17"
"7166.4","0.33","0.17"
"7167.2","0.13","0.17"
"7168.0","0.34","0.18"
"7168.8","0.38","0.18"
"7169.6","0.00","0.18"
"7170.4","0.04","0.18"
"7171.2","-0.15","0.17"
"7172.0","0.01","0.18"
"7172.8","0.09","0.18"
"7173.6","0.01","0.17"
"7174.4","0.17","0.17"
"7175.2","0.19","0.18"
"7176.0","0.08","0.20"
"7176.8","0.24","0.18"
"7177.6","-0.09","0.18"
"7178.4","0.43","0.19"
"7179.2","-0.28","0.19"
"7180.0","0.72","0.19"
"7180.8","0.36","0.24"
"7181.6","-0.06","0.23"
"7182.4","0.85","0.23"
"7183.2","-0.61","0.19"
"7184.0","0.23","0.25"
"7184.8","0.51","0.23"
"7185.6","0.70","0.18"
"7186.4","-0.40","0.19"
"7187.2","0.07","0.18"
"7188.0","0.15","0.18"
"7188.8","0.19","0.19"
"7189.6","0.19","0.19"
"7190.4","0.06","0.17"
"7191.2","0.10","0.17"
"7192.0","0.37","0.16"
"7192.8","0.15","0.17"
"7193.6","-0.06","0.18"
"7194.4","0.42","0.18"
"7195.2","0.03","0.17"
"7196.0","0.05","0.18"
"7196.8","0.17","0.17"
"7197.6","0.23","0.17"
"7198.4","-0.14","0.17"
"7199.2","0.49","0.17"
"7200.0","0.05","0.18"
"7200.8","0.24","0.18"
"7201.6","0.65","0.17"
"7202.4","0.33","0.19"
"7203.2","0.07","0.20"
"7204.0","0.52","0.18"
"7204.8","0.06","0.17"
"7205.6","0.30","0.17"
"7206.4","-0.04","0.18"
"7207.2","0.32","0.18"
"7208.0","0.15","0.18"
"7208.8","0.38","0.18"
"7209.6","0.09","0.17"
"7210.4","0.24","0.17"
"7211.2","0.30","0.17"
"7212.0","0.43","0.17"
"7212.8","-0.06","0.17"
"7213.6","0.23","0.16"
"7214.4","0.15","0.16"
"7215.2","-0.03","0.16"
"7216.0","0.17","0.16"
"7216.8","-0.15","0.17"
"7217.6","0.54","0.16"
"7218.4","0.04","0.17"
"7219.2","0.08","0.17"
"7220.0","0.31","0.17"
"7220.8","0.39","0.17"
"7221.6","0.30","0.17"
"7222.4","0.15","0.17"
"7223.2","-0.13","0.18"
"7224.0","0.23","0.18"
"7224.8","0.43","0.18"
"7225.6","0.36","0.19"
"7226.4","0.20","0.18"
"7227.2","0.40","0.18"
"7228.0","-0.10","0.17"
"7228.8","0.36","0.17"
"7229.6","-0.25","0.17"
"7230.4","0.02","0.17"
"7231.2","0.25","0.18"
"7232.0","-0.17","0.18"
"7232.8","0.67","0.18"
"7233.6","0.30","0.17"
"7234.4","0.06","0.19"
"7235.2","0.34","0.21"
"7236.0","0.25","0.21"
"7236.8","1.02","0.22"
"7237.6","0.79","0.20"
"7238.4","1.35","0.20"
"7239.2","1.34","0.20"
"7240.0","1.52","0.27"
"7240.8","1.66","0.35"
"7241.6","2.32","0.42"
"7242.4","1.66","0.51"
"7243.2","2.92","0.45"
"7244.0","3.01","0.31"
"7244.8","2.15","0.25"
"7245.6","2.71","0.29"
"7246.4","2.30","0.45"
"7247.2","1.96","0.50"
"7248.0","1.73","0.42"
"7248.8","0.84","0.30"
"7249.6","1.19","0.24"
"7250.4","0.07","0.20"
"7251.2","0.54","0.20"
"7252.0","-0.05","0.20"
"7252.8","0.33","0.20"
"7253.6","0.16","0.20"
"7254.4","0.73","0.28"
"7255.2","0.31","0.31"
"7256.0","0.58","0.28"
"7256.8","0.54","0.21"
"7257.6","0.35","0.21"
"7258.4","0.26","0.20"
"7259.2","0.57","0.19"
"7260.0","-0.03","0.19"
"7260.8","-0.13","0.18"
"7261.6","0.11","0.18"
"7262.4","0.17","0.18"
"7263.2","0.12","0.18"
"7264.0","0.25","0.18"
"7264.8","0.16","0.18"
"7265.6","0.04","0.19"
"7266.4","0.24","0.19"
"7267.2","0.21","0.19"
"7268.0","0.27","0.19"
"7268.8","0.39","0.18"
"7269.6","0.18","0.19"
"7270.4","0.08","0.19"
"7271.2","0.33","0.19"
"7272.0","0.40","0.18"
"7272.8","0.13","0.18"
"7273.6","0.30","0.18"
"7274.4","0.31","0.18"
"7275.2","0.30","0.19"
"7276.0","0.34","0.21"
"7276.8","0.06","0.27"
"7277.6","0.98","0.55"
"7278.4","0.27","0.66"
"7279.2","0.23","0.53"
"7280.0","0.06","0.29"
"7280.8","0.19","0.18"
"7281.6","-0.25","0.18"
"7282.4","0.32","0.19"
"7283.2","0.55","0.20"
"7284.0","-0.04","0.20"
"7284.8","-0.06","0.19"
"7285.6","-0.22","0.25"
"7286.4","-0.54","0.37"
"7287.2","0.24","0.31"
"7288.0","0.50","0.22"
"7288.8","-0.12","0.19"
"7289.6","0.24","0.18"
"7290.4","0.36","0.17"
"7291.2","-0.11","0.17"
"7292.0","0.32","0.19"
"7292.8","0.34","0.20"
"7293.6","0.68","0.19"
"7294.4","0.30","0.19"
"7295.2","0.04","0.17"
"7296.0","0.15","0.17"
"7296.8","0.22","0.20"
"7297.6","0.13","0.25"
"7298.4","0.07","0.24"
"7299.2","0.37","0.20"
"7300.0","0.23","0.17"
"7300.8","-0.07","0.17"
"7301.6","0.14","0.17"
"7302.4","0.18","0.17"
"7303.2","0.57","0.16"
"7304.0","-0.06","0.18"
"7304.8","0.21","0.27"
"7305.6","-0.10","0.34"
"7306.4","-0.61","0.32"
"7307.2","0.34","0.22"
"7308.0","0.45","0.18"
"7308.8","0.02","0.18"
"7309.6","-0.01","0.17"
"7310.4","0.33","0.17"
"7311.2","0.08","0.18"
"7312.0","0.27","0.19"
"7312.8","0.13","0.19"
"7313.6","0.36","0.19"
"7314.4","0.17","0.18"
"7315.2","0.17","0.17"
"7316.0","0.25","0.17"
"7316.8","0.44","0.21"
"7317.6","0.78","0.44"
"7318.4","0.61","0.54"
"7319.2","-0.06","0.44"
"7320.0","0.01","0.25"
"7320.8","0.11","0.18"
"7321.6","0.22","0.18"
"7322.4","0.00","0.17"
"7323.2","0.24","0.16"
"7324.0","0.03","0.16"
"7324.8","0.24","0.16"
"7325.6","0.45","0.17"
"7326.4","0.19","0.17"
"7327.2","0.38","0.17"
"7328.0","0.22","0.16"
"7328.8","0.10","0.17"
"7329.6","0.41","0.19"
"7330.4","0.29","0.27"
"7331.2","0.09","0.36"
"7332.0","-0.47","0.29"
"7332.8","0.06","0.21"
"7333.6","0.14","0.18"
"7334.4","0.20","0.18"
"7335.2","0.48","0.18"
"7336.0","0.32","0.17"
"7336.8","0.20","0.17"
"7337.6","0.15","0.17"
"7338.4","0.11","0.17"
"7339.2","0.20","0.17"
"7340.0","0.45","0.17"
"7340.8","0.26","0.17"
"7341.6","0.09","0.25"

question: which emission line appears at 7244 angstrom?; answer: [O II]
